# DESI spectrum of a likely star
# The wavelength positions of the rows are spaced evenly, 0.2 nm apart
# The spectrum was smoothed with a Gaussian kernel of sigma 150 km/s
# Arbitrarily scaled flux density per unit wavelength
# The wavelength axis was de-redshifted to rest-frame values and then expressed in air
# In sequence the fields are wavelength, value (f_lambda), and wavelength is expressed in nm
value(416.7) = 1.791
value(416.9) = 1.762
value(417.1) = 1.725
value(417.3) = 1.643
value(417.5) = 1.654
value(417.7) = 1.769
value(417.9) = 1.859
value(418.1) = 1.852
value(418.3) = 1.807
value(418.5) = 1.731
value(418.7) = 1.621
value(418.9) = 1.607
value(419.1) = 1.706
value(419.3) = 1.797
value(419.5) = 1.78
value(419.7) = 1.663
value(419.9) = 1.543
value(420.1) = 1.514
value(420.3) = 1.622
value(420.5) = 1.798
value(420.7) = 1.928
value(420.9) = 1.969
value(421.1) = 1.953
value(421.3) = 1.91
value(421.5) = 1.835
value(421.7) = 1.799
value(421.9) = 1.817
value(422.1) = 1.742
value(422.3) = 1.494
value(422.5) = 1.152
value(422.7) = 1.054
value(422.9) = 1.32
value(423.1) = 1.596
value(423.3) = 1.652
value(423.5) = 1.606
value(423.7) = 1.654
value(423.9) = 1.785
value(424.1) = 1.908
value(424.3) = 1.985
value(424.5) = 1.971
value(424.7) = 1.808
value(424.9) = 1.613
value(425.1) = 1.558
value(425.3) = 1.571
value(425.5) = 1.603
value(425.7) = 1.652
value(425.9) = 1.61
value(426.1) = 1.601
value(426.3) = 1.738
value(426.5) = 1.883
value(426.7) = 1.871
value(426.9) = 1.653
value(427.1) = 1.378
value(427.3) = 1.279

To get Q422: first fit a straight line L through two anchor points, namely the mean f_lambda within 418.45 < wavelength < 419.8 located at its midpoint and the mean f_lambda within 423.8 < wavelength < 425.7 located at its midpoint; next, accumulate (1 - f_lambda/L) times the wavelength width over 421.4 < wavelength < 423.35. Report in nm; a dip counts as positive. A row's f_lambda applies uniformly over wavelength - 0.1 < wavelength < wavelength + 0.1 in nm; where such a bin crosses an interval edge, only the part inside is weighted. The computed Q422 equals 0.21 nm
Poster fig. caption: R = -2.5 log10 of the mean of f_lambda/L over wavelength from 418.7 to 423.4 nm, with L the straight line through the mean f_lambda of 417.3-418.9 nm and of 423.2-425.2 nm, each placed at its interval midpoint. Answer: 0.05 mag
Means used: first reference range 1.74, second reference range 1.75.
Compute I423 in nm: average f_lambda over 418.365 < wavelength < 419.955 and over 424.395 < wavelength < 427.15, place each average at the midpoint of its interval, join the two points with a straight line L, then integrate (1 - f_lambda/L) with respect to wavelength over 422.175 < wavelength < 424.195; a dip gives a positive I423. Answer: 0.19 nm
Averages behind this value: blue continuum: 1.69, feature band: 1.52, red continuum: 1.69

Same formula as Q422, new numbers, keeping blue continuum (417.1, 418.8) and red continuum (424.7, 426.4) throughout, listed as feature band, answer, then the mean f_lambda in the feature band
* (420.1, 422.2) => -0.159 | 1.82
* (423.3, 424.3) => -0.060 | 1.75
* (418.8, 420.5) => 0.053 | 1.66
